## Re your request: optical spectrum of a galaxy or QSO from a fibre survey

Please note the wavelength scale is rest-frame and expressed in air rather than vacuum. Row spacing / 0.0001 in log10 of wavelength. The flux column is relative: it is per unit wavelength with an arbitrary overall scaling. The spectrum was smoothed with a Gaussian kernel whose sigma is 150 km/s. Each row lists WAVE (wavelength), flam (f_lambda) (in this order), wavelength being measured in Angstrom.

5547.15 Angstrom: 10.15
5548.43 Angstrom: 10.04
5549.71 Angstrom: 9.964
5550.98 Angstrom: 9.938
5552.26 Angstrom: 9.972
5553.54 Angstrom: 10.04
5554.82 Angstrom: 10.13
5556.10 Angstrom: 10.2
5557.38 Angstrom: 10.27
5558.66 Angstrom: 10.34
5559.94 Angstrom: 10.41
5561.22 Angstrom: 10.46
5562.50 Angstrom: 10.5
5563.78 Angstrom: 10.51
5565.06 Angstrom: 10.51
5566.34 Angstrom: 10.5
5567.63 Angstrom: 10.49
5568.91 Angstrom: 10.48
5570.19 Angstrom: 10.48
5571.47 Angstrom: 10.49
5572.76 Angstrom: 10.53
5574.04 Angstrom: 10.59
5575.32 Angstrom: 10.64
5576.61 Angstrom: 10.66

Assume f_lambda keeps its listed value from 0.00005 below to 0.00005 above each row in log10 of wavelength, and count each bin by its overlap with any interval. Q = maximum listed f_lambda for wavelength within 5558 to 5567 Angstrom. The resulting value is 10.51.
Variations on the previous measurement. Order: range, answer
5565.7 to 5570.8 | 10.5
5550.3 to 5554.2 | 10.04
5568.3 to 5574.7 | 10.59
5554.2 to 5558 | 10.27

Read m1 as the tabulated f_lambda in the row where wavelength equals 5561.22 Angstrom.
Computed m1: 10.46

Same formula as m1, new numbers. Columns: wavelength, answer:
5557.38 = 10.27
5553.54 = 10.04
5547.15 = 10.15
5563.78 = 10.51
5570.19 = 10.48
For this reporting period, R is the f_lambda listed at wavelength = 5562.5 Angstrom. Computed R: 10.5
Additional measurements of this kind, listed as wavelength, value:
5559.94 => 10.41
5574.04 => 10.59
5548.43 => 10.04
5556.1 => 10.2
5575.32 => 10.64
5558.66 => 10.34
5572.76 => 10.53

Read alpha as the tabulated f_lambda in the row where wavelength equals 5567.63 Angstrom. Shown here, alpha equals 10.49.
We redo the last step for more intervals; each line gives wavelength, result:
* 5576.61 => 10.66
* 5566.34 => 10.5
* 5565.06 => 10.51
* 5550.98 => 9.938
